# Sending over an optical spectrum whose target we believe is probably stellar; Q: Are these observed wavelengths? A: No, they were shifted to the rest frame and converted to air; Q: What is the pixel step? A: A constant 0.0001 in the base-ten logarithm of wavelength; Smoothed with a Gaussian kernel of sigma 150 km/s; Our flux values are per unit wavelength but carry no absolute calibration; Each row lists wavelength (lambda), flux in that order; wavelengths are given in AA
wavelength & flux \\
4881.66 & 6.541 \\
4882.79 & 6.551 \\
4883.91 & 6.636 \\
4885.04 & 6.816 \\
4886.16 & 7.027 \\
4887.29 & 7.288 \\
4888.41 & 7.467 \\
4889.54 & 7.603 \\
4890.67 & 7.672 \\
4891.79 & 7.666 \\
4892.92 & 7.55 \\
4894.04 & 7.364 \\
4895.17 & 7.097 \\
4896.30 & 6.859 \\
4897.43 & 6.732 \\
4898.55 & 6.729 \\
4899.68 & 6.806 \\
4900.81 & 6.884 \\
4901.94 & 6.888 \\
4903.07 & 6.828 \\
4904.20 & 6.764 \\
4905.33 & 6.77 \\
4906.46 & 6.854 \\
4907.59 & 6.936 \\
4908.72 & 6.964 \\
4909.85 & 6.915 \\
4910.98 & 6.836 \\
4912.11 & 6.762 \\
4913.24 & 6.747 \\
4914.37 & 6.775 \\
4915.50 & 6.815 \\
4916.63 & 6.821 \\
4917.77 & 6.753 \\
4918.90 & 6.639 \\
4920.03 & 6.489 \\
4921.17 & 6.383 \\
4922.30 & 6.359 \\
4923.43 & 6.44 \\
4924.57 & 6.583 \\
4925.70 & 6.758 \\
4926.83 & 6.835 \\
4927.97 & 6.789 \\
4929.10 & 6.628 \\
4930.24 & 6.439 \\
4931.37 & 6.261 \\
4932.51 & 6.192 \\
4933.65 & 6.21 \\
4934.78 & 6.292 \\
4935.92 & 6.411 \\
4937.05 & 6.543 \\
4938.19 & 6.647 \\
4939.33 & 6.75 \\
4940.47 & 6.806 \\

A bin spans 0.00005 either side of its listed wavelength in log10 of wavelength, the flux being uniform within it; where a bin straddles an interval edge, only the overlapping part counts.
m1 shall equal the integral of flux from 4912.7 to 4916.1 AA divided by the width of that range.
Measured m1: 6.79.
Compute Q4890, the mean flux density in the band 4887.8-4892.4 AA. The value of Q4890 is 7.6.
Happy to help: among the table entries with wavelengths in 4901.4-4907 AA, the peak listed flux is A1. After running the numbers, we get 6.888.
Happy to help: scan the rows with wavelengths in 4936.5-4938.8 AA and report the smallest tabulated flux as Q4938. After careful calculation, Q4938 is 6.543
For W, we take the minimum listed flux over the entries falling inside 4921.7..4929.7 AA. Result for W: 6.359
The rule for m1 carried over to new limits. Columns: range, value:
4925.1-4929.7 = 6.75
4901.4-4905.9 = 6.81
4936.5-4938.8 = 6.58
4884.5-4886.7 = 6.94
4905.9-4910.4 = 6.92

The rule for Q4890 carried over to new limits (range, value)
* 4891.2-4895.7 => 7.43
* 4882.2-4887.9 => 6.87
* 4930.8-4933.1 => 6.22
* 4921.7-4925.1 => 6.46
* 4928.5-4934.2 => 6.35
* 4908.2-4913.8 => 6.85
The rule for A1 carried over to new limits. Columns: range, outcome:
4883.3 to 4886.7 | 7.027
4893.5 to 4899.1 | 7.364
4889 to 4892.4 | 7.672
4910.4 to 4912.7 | 6.836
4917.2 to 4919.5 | 6.753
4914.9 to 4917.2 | 6.821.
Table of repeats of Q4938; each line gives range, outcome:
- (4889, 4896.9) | 6.859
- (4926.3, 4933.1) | 6.192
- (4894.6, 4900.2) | 6.729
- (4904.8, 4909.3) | 6.77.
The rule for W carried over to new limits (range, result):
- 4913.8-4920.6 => 6.489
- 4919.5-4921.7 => 6.383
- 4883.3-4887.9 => 6.636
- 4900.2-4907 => 6.764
